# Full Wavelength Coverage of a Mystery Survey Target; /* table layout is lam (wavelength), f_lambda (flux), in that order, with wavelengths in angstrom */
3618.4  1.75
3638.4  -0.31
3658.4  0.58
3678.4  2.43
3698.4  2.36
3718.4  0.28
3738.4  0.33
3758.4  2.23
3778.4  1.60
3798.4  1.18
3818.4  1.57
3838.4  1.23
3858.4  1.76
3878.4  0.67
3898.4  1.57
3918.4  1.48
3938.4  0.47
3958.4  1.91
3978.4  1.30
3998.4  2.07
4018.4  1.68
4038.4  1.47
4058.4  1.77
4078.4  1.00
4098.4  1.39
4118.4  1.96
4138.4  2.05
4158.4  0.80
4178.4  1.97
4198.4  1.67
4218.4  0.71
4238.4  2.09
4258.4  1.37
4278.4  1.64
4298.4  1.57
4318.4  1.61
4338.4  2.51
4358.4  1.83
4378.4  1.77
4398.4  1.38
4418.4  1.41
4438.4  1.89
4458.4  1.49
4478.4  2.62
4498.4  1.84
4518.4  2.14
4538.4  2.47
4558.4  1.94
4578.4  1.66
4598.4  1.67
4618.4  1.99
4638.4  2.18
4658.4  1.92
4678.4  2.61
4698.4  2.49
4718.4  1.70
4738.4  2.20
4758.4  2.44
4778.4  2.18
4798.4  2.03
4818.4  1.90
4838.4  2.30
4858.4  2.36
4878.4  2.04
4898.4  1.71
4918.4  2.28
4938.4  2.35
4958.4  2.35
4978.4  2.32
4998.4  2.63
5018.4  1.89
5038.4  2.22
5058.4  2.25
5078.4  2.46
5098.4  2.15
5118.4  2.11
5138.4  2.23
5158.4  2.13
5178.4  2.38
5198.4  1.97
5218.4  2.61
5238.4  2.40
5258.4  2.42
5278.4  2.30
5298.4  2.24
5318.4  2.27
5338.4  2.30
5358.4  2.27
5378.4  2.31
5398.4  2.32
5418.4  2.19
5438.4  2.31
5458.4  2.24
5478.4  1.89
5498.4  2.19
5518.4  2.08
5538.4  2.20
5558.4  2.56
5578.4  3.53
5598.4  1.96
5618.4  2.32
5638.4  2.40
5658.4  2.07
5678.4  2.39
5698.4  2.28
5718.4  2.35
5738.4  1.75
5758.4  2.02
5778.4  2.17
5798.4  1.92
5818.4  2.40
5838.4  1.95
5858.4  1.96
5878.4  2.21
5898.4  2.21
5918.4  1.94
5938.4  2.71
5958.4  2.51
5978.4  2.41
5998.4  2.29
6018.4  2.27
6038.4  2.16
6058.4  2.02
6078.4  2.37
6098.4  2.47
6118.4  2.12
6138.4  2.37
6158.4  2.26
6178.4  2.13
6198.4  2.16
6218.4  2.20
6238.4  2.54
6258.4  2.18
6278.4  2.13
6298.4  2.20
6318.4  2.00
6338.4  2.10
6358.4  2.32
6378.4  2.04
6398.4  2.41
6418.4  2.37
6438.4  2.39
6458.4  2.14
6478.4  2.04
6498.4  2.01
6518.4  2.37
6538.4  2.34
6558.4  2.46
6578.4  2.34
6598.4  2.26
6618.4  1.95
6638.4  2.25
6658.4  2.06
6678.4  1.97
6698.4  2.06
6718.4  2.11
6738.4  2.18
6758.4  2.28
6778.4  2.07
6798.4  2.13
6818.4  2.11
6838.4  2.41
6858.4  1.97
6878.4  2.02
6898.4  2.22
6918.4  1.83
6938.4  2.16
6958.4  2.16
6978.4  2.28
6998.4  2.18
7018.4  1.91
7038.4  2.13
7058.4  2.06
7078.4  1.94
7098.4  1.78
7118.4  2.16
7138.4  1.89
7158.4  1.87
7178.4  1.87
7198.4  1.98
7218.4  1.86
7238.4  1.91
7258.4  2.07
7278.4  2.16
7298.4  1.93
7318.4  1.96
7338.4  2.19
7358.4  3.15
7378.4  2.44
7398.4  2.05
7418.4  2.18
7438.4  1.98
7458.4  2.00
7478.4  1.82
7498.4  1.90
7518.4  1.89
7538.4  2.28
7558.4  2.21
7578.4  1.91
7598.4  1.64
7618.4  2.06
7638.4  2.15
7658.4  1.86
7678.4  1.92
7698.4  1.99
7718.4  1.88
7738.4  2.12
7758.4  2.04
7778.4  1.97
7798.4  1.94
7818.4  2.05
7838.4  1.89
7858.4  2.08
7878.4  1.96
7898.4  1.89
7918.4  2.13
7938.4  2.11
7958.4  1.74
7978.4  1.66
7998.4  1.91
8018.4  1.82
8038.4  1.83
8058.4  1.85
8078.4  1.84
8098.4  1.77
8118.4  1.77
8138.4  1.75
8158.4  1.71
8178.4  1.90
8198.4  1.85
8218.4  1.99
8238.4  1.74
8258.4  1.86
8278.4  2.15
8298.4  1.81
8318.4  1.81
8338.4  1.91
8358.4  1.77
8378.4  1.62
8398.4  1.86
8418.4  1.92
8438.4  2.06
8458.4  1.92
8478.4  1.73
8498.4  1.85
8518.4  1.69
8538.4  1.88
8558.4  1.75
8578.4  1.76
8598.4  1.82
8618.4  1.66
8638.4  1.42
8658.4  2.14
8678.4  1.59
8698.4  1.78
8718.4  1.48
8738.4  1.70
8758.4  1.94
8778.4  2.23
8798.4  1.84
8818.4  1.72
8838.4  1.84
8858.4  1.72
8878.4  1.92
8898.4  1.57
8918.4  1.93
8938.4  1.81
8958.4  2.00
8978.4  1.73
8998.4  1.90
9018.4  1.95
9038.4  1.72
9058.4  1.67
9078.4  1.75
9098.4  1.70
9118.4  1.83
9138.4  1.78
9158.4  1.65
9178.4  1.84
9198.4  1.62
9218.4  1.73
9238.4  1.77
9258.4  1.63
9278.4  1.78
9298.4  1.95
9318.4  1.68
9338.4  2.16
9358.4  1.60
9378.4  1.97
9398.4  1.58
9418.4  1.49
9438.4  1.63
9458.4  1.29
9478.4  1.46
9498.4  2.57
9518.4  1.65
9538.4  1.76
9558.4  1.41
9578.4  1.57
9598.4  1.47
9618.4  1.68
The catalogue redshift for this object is 0.122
